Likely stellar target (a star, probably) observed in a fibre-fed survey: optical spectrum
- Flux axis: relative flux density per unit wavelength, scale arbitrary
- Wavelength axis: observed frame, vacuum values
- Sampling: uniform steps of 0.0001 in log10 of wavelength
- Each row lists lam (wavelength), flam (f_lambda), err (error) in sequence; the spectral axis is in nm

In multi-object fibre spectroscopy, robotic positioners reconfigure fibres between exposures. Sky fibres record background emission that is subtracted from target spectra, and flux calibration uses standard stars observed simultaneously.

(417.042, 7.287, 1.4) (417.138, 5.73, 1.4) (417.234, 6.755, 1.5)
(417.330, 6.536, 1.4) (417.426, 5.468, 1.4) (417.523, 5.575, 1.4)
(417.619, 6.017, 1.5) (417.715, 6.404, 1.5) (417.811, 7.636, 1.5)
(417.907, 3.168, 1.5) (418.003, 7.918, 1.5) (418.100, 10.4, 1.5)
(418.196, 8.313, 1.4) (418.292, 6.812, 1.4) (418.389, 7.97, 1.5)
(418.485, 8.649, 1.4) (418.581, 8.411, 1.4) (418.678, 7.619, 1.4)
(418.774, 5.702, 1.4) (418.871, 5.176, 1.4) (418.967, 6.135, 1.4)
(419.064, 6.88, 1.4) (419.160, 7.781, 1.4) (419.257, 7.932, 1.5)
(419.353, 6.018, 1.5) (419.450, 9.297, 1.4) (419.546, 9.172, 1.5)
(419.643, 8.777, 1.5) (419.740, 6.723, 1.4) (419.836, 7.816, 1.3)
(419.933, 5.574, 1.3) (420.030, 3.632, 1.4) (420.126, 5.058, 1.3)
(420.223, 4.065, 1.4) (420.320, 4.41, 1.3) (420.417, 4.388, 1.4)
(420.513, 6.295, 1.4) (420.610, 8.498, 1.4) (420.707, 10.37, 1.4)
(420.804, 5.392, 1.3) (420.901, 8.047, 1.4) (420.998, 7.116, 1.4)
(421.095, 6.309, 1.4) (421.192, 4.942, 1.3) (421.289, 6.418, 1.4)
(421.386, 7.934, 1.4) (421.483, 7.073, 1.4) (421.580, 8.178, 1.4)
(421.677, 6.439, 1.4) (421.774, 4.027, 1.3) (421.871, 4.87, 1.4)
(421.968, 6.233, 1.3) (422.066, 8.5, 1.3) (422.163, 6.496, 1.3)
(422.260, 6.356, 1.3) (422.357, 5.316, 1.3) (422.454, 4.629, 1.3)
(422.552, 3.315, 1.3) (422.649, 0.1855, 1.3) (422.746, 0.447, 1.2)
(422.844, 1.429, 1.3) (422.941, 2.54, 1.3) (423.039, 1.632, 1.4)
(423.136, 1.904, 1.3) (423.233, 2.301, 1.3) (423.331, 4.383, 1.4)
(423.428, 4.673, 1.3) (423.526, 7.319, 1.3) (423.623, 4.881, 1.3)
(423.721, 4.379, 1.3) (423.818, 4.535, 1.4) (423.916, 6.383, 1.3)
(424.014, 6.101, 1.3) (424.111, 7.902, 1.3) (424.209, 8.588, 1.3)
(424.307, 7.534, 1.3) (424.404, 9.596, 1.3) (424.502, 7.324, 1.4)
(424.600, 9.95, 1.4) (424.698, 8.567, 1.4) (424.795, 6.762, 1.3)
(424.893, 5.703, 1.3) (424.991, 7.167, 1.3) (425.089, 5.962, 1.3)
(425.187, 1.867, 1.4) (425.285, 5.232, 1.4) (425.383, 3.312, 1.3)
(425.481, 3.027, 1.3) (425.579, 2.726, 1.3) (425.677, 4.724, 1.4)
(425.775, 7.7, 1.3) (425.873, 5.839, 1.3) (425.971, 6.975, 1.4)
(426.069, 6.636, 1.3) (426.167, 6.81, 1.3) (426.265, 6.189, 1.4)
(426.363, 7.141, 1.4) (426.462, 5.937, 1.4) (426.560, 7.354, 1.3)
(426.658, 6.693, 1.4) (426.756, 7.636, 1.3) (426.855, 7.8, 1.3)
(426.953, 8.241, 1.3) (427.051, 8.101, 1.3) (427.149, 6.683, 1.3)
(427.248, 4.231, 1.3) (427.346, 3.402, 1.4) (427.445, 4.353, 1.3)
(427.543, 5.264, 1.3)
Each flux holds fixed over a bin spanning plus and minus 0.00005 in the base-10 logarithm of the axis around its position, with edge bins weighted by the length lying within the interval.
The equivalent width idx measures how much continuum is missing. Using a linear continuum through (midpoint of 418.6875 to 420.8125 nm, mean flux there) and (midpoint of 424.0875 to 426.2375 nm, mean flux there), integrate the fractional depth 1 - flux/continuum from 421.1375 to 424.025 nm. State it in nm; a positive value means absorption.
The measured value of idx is 0.76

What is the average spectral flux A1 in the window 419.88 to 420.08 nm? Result 4.68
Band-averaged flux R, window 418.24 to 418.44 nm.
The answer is 7.43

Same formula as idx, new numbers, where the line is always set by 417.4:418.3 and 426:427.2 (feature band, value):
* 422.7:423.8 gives 0.580 nm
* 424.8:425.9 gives 0.336 nm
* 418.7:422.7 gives 0.354 nm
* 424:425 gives -0.114 nm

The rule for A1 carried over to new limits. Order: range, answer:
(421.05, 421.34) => 5.9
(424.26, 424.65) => 8.61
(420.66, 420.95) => 7.92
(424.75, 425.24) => 5.47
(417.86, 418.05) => 5.55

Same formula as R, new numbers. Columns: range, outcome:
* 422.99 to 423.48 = 3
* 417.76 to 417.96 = 5.5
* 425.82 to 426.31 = 6.51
